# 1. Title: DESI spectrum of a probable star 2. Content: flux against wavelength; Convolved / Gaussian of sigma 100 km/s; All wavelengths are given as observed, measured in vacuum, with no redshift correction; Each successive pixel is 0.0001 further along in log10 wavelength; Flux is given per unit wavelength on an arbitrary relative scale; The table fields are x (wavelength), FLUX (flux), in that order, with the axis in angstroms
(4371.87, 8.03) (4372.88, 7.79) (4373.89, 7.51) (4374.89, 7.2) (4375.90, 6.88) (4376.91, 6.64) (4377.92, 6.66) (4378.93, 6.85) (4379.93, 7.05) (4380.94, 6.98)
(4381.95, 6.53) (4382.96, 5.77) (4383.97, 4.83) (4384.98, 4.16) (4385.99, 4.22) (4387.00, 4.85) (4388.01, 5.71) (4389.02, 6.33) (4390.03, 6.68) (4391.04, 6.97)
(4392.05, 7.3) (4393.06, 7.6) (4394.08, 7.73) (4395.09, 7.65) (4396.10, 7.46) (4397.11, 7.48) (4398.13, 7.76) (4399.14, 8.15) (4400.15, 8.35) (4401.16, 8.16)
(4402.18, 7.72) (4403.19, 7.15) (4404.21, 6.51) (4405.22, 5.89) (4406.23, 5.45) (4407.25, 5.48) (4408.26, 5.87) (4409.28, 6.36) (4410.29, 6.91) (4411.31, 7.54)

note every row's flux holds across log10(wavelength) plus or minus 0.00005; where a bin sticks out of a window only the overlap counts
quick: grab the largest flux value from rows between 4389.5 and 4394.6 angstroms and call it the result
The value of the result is 7.73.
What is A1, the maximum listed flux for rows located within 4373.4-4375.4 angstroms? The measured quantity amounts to 7.51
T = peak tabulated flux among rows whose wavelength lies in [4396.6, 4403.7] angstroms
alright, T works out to 8.35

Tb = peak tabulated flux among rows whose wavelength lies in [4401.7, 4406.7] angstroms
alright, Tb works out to 7.72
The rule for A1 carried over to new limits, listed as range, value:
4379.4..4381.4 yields 7.05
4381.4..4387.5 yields 6.53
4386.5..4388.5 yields 5.71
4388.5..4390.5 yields 6.68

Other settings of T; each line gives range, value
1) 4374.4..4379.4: 7.2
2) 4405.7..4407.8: 5.48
